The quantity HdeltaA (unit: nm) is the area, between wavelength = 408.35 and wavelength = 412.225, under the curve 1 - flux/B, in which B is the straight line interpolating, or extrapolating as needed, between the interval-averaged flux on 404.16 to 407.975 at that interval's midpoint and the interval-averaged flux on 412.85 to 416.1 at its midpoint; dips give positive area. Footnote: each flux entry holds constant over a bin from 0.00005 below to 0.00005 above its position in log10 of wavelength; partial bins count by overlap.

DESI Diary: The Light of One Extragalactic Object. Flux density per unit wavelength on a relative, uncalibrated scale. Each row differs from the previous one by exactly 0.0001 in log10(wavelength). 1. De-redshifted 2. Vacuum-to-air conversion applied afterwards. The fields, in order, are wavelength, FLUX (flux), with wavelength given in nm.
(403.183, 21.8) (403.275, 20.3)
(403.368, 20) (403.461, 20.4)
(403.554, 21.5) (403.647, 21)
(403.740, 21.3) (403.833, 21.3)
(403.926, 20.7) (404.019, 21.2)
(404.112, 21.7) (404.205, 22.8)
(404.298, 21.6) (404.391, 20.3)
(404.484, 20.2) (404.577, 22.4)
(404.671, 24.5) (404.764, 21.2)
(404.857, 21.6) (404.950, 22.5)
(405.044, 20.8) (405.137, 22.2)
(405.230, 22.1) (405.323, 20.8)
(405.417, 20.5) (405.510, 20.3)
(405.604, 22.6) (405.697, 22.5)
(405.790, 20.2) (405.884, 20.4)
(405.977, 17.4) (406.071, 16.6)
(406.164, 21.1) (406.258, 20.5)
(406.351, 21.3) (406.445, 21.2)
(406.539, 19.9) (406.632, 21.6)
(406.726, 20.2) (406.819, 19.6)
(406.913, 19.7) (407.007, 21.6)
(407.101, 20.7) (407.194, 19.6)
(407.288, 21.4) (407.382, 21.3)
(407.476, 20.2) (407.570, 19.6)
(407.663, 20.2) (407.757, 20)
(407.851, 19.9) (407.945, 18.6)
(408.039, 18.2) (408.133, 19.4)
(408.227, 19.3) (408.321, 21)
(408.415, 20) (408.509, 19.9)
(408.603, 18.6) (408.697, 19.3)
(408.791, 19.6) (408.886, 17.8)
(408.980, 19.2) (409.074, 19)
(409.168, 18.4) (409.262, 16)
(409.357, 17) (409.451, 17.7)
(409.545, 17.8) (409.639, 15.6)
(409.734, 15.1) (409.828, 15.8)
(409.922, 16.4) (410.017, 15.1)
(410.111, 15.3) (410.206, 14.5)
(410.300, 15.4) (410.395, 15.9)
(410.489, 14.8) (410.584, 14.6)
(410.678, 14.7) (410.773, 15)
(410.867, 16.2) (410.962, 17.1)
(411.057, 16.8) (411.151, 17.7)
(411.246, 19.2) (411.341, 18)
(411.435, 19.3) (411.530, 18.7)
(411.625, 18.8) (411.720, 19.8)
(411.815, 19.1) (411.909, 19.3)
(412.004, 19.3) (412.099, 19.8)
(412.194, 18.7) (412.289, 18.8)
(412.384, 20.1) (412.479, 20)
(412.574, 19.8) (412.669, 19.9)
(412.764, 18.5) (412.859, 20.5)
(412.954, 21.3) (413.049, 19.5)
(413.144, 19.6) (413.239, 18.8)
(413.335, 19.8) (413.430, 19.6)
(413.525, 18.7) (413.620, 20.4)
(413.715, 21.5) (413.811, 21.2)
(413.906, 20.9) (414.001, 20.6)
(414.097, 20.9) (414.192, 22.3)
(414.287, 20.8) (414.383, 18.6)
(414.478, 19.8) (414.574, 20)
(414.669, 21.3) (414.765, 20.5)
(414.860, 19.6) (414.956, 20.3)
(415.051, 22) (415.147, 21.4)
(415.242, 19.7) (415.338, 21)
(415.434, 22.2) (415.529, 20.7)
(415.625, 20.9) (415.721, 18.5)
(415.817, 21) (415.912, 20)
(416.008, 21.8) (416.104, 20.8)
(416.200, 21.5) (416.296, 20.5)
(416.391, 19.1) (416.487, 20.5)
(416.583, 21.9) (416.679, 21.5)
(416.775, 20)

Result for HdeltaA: 0.59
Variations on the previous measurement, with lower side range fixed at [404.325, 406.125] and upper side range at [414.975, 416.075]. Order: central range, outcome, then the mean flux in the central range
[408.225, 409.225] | 0.08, 19.3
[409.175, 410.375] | 0.28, 16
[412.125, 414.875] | 0.10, 20.1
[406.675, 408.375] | 0.08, 20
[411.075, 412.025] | 0.09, 18.9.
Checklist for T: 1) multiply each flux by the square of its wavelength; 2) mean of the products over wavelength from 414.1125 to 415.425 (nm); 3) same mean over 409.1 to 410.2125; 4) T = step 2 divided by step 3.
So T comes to 1.29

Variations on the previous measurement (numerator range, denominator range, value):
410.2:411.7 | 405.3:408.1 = 0.85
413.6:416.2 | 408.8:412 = 1.24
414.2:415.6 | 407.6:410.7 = 1.20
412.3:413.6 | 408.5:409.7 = 1.11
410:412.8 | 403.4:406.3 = 0.87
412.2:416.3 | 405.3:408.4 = 1.04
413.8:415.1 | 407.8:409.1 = 1.10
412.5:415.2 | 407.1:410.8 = 1.16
